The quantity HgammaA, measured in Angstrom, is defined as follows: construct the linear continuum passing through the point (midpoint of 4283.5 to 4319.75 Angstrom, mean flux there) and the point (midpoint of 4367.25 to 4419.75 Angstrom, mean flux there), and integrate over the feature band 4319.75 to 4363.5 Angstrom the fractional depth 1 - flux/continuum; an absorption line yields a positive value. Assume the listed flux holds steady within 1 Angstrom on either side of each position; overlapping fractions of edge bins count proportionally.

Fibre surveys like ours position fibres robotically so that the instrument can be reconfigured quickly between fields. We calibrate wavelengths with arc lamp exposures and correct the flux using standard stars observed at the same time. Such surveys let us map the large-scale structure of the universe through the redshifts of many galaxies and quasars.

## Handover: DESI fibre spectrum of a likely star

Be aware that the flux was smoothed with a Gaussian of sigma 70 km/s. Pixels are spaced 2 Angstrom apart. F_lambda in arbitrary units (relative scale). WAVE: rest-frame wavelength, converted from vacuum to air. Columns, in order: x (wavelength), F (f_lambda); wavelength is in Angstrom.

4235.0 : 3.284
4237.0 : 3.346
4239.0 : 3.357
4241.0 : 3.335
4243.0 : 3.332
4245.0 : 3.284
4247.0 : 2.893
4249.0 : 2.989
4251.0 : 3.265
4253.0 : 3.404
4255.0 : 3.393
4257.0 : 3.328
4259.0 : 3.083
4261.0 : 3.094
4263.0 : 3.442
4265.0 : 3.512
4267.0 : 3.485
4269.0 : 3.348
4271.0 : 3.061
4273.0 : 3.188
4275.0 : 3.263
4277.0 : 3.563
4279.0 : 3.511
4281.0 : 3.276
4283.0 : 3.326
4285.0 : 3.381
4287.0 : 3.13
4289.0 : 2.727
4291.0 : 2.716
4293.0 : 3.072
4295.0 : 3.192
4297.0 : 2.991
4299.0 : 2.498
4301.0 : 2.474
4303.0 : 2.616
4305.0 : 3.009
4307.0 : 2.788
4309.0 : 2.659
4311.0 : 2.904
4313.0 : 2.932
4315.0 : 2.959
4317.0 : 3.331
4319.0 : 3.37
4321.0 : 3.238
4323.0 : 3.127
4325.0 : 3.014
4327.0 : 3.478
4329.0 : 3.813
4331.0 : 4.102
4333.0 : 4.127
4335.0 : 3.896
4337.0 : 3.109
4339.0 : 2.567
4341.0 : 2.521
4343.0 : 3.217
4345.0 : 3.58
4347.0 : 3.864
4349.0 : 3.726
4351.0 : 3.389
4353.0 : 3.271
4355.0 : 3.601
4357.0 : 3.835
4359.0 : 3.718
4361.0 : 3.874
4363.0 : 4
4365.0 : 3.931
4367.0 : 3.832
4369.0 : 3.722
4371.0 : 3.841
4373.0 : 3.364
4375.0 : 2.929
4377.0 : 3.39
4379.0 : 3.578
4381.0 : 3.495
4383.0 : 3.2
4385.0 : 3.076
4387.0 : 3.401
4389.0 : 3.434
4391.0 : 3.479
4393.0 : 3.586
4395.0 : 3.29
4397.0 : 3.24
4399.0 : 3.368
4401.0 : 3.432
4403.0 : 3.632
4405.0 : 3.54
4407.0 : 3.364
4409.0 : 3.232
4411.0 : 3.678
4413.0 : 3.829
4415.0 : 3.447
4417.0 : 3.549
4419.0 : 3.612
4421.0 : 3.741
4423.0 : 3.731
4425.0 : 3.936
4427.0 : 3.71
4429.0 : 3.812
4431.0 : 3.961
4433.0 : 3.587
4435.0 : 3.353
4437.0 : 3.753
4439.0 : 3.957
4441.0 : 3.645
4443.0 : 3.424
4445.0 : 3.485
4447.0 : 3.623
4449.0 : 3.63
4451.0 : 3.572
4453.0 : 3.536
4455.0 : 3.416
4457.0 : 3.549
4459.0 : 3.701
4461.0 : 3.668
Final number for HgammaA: -4.6 Angstrom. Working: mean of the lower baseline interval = 2.93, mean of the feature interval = 3.5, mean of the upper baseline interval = 3.45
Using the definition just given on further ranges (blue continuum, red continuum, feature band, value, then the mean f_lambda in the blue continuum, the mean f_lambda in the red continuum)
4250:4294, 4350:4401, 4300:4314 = 2.4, 3.25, 3.51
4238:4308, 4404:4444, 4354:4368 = -1.6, 3.15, 3.64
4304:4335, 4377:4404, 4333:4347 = 0.2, 3.28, 3.4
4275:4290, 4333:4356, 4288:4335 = 3.0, 3.27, 3.37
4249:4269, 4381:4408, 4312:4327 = 0.8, 3.32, 3.39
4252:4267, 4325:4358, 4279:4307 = 3.5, 3.33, 3.49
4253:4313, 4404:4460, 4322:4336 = -1.6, 3.11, 3.62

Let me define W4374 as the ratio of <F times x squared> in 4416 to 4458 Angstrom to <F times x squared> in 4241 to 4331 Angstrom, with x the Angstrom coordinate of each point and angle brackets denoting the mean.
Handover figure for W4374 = 1.24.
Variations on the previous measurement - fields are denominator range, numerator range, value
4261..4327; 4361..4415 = 1.18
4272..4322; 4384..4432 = 1.23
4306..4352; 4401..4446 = 1.15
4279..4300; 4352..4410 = 1.20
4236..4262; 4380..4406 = 1.12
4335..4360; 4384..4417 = 1.04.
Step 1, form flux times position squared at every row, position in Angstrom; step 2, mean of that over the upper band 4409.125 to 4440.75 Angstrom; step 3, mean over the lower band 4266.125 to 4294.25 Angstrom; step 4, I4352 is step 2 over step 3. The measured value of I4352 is 1.23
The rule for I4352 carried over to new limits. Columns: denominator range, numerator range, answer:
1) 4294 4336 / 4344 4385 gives 1.16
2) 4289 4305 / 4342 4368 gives 1.35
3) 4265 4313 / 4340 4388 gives 1.19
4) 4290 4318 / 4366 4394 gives 1.25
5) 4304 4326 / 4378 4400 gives 1.15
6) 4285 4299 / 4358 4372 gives 1.34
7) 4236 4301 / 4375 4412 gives 1.13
